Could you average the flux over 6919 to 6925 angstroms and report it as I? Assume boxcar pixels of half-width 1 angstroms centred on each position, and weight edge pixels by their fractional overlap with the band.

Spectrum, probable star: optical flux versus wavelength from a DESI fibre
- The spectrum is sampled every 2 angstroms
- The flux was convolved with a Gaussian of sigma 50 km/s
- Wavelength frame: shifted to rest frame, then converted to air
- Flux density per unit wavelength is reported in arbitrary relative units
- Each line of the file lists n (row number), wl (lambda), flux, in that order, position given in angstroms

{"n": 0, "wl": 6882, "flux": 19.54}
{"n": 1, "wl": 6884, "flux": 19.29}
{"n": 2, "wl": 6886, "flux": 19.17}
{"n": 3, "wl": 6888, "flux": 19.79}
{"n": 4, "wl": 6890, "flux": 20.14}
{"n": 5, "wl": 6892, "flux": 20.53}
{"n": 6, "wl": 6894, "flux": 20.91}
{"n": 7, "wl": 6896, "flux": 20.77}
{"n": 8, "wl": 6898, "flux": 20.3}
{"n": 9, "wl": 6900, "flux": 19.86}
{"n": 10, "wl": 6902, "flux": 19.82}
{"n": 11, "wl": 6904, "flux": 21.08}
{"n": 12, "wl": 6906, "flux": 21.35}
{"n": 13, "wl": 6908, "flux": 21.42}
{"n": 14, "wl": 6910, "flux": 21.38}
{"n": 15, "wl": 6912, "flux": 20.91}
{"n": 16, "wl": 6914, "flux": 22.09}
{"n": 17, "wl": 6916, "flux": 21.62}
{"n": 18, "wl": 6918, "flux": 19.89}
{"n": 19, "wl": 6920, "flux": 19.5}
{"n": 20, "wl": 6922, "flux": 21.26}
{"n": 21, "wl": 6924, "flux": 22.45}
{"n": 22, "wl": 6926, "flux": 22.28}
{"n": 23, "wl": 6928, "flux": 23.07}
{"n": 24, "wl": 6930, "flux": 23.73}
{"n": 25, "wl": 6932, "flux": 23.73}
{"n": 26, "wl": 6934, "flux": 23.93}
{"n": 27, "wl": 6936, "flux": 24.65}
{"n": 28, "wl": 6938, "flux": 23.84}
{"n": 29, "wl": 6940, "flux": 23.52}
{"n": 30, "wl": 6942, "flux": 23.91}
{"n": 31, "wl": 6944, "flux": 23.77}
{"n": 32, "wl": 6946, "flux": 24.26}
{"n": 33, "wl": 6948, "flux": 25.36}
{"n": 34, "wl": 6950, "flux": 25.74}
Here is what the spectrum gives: 21.1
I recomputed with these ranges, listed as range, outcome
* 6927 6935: 23.6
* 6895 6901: 20.3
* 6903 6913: 21.2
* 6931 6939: 24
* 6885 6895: 20.1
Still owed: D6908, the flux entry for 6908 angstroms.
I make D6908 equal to 21.42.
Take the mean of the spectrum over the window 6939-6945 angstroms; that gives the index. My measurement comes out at 23.7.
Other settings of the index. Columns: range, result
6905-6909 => 21.4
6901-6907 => 20.8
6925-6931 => 23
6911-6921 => 20.8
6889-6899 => 20.5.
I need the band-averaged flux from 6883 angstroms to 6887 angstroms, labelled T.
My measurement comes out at 19.2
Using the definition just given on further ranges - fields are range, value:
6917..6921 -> 19.7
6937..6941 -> 23.7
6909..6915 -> 21.5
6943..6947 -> 24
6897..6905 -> 20.3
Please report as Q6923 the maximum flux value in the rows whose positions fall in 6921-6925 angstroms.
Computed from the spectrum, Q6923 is 22.45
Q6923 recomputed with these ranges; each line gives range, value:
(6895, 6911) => 21.42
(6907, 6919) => 22.09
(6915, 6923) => 21.62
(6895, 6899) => 20.77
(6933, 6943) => 24.65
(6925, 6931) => 23.73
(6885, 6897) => 20.91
